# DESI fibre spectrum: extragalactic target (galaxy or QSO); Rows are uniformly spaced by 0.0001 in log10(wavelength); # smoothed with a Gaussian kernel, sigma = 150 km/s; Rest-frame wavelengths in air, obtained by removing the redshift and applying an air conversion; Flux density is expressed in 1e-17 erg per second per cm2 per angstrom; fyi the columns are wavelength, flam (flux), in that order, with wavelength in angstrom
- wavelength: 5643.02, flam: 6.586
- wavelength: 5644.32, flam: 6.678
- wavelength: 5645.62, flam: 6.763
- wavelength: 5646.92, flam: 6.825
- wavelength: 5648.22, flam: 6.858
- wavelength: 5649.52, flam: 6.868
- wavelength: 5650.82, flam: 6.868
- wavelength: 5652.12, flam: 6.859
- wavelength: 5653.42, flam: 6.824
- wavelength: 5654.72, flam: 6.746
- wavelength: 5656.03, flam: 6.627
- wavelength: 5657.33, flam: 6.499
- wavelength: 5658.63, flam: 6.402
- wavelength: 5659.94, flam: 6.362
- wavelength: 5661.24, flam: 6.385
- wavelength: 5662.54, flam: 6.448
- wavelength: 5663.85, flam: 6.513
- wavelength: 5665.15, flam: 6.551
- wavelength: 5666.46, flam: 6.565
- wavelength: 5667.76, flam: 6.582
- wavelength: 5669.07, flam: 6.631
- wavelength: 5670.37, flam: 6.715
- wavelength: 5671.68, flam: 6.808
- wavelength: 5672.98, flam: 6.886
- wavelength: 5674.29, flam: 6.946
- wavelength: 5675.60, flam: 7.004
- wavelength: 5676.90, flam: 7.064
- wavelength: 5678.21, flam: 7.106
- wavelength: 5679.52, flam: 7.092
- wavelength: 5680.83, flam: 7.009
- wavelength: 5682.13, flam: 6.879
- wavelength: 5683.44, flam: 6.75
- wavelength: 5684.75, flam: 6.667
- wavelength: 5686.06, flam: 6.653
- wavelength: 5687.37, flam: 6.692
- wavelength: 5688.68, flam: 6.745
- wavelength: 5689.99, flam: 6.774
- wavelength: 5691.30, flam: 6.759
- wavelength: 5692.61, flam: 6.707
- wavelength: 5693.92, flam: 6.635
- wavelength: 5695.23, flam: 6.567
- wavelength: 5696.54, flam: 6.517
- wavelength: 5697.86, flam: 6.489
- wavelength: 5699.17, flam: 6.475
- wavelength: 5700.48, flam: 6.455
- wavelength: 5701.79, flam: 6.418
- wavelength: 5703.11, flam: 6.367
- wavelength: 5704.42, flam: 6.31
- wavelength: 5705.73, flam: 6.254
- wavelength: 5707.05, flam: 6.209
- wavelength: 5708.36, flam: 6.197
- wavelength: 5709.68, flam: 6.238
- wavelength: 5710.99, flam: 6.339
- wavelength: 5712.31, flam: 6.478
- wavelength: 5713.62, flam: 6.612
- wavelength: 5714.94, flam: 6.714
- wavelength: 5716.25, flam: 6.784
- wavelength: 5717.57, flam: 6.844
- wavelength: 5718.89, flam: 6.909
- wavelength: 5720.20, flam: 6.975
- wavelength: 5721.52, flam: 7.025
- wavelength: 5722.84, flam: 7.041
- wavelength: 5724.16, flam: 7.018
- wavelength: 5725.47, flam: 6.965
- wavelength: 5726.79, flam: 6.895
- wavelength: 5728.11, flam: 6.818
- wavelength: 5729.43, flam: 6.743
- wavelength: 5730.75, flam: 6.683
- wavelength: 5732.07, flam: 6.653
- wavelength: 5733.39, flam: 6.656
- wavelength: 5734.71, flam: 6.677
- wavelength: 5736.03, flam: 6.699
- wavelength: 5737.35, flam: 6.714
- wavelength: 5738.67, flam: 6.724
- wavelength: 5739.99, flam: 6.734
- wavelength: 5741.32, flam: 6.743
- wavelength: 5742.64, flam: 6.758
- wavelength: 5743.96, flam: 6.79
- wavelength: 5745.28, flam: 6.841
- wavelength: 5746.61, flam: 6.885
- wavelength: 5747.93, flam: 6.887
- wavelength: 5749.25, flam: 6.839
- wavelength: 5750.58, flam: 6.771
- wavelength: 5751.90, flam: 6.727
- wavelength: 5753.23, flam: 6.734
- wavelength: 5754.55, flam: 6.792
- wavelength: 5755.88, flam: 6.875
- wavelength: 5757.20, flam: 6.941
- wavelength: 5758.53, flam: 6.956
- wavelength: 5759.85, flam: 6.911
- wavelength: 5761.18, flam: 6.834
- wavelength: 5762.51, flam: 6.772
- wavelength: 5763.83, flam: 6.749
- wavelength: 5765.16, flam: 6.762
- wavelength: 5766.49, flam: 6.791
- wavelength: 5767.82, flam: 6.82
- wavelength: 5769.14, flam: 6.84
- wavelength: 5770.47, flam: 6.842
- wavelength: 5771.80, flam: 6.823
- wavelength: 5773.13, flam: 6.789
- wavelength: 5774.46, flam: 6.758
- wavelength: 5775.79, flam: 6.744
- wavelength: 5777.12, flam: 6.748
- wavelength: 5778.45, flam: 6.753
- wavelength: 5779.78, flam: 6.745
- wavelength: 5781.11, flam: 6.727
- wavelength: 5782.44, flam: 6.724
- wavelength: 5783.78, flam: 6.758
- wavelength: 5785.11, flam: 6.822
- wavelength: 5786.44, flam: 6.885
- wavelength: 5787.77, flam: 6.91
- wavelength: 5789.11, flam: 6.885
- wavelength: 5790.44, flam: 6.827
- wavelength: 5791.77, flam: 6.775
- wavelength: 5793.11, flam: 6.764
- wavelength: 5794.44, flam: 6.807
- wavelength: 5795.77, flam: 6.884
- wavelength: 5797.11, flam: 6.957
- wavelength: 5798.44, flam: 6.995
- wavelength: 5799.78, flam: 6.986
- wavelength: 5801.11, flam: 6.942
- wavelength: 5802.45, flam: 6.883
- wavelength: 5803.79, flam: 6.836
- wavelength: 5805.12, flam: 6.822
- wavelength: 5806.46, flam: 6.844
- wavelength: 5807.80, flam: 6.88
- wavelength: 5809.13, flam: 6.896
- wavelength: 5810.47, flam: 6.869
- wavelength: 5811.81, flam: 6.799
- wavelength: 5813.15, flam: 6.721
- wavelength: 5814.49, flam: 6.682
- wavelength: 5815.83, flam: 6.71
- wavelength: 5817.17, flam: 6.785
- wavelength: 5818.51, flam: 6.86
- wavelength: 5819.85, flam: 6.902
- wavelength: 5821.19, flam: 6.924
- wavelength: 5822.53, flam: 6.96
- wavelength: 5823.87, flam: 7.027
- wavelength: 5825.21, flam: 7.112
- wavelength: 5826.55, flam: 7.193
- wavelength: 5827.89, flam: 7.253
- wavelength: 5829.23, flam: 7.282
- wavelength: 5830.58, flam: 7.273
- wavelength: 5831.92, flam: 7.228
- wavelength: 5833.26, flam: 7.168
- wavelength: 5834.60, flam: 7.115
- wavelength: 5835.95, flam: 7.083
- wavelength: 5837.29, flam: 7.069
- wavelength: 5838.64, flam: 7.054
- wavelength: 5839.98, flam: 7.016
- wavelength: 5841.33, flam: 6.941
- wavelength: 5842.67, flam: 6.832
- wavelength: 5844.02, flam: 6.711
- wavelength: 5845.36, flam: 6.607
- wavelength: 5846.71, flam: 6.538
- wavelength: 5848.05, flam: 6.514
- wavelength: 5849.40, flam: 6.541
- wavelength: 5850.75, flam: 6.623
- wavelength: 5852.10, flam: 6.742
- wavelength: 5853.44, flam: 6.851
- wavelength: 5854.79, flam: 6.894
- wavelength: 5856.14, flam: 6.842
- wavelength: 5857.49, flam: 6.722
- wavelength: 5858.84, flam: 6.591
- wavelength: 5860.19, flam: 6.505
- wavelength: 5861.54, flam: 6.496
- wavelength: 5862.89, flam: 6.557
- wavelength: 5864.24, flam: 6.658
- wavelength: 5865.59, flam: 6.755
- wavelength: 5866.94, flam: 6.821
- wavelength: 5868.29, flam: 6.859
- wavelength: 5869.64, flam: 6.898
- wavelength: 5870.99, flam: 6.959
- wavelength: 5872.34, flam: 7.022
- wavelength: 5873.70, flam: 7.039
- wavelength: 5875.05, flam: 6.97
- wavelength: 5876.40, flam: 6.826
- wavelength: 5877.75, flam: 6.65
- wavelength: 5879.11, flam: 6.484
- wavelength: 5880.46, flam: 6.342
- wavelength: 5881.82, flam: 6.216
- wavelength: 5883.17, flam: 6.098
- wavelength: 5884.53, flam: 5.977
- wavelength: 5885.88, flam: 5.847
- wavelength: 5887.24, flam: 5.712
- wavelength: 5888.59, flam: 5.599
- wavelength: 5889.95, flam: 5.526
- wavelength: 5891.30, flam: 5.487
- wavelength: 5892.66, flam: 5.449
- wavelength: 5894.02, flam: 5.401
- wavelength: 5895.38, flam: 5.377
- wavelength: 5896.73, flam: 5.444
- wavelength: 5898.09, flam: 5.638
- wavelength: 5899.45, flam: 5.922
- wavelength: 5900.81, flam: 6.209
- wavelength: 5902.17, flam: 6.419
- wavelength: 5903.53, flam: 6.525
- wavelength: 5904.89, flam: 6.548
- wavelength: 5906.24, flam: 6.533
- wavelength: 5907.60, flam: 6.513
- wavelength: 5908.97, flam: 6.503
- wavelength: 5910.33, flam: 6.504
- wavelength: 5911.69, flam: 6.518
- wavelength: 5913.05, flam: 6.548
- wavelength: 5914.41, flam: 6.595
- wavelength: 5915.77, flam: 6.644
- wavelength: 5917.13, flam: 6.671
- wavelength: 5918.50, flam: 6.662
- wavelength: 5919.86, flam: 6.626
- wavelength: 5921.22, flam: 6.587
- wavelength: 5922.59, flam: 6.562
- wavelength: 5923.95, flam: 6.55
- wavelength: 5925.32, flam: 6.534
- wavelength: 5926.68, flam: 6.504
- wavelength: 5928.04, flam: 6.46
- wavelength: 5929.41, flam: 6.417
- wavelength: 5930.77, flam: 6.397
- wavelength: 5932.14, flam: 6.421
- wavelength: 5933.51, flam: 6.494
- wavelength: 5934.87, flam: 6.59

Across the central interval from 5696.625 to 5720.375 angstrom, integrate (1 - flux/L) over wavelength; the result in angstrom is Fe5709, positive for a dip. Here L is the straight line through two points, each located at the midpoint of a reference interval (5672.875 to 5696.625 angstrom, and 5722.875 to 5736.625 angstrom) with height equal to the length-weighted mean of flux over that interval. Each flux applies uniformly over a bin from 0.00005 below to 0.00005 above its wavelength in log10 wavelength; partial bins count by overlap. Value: 1.09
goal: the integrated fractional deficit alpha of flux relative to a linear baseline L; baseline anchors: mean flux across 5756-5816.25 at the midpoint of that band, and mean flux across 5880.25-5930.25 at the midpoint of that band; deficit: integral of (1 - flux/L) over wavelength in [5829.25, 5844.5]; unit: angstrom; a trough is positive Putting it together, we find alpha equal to -1.2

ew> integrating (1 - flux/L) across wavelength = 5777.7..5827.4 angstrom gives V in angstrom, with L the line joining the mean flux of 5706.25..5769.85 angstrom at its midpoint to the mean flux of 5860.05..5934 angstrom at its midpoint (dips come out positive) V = -2.0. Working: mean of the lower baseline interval 6.76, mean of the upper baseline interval 6.37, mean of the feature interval 6.86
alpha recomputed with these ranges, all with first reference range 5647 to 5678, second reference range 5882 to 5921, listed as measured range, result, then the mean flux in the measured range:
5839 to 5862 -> -1.67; 6.71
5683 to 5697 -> -0.09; 6.68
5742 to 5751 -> -0.45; 6.83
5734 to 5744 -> -0.31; 6.73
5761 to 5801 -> -2.47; 6.82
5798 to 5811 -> -1.08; 6.89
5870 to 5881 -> -1.06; 6.8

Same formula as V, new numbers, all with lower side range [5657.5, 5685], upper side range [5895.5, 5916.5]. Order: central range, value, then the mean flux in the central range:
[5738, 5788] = -1.8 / 6.8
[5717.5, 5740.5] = -0.7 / 6.82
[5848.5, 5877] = -1.7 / 6.77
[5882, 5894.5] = 1.3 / 5.7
